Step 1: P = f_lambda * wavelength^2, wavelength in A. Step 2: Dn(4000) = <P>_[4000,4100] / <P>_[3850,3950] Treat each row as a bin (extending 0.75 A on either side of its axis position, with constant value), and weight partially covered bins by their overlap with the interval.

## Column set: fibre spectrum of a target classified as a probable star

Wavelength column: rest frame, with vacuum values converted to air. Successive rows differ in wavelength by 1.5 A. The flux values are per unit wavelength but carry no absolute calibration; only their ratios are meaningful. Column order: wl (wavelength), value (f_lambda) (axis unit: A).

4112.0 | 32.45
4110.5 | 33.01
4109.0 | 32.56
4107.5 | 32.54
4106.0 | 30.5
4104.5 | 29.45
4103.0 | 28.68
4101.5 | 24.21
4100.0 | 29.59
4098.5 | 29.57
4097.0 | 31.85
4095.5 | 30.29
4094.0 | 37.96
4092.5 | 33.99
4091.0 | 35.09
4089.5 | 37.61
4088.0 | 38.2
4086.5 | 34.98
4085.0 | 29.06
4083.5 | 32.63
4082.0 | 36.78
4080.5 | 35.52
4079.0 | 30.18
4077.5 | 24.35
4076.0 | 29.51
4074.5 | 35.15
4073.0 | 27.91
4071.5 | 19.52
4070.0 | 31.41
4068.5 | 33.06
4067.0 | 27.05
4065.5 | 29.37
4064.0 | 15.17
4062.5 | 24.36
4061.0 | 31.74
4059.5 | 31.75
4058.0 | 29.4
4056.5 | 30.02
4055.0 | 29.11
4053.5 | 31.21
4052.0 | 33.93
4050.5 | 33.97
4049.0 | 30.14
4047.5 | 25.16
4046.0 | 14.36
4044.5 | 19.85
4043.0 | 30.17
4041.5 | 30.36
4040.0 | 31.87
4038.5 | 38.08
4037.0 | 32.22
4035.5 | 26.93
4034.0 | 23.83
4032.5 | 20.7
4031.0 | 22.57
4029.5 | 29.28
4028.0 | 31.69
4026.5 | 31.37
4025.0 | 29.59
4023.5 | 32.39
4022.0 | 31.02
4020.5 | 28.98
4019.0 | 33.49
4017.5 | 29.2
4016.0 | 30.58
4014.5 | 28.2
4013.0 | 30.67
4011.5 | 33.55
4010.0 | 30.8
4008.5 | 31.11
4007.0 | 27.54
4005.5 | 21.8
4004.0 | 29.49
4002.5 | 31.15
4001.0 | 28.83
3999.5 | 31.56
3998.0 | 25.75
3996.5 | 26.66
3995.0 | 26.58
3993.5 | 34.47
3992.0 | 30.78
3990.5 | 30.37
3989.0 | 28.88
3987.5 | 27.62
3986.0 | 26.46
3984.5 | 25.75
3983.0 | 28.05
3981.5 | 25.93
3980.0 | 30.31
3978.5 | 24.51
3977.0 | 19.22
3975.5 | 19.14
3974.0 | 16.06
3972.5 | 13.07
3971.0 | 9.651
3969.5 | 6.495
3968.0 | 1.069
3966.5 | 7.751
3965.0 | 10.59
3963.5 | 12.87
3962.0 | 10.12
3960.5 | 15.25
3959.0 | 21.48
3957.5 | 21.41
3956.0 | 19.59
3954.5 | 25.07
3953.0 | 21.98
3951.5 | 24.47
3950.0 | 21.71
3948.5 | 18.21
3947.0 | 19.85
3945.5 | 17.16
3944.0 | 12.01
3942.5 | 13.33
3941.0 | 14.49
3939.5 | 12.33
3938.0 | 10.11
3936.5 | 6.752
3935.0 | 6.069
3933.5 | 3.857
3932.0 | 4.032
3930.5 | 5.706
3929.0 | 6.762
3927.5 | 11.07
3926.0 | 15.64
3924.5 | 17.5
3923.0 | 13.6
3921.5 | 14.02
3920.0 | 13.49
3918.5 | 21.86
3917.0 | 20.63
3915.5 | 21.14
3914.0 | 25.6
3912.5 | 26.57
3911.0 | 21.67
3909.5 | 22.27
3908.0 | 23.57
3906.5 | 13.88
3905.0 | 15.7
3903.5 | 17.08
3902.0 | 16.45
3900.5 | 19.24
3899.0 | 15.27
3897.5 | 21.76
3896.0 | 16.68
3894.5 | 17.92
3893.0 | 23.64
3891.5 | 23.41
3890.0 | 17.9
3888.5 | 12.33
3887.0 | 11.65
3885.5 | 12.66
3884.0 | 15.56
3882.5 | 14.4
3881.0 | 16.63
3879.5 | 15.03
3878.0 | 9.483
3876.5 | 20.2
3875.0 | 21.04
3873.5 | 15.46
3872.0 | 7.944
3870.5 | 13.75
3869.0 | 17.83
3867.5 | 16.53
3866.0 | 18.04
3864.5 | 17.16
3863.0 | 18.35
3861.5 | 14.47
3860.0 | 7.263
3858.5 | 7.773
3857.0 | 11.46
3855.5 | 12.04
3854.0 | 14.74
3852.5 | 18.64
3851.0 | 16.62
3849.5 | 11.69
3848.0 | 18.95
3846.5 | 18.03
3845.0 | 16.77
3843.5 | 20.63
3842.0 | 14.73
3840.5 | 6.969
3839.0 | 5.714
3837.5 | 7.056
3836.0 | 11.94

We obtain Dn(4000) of 2.1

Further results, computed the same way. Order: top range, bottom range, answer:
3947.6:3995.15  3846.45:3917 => 1.27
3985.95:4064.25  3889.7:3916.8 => 1.53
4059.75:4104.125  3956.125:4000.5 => 1.53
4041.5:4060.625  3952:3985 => 1.69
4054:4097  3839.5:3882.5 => 2.31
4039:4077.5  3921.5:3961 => 2.05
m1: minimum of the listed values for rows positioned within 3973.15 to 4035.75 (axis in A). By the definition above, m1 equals 16.06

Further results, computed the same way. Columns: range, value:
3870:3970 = 1.069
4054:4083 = 15.17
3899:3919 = 13.88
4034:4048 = 14.36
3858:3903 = 7.263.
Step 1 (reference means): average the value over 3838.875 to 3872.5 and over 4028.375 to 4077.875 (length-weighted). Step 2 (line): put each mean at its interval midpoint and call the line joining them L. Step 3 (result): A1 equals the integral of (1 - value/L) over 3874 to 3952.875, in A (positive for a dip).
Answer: 9.0 A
